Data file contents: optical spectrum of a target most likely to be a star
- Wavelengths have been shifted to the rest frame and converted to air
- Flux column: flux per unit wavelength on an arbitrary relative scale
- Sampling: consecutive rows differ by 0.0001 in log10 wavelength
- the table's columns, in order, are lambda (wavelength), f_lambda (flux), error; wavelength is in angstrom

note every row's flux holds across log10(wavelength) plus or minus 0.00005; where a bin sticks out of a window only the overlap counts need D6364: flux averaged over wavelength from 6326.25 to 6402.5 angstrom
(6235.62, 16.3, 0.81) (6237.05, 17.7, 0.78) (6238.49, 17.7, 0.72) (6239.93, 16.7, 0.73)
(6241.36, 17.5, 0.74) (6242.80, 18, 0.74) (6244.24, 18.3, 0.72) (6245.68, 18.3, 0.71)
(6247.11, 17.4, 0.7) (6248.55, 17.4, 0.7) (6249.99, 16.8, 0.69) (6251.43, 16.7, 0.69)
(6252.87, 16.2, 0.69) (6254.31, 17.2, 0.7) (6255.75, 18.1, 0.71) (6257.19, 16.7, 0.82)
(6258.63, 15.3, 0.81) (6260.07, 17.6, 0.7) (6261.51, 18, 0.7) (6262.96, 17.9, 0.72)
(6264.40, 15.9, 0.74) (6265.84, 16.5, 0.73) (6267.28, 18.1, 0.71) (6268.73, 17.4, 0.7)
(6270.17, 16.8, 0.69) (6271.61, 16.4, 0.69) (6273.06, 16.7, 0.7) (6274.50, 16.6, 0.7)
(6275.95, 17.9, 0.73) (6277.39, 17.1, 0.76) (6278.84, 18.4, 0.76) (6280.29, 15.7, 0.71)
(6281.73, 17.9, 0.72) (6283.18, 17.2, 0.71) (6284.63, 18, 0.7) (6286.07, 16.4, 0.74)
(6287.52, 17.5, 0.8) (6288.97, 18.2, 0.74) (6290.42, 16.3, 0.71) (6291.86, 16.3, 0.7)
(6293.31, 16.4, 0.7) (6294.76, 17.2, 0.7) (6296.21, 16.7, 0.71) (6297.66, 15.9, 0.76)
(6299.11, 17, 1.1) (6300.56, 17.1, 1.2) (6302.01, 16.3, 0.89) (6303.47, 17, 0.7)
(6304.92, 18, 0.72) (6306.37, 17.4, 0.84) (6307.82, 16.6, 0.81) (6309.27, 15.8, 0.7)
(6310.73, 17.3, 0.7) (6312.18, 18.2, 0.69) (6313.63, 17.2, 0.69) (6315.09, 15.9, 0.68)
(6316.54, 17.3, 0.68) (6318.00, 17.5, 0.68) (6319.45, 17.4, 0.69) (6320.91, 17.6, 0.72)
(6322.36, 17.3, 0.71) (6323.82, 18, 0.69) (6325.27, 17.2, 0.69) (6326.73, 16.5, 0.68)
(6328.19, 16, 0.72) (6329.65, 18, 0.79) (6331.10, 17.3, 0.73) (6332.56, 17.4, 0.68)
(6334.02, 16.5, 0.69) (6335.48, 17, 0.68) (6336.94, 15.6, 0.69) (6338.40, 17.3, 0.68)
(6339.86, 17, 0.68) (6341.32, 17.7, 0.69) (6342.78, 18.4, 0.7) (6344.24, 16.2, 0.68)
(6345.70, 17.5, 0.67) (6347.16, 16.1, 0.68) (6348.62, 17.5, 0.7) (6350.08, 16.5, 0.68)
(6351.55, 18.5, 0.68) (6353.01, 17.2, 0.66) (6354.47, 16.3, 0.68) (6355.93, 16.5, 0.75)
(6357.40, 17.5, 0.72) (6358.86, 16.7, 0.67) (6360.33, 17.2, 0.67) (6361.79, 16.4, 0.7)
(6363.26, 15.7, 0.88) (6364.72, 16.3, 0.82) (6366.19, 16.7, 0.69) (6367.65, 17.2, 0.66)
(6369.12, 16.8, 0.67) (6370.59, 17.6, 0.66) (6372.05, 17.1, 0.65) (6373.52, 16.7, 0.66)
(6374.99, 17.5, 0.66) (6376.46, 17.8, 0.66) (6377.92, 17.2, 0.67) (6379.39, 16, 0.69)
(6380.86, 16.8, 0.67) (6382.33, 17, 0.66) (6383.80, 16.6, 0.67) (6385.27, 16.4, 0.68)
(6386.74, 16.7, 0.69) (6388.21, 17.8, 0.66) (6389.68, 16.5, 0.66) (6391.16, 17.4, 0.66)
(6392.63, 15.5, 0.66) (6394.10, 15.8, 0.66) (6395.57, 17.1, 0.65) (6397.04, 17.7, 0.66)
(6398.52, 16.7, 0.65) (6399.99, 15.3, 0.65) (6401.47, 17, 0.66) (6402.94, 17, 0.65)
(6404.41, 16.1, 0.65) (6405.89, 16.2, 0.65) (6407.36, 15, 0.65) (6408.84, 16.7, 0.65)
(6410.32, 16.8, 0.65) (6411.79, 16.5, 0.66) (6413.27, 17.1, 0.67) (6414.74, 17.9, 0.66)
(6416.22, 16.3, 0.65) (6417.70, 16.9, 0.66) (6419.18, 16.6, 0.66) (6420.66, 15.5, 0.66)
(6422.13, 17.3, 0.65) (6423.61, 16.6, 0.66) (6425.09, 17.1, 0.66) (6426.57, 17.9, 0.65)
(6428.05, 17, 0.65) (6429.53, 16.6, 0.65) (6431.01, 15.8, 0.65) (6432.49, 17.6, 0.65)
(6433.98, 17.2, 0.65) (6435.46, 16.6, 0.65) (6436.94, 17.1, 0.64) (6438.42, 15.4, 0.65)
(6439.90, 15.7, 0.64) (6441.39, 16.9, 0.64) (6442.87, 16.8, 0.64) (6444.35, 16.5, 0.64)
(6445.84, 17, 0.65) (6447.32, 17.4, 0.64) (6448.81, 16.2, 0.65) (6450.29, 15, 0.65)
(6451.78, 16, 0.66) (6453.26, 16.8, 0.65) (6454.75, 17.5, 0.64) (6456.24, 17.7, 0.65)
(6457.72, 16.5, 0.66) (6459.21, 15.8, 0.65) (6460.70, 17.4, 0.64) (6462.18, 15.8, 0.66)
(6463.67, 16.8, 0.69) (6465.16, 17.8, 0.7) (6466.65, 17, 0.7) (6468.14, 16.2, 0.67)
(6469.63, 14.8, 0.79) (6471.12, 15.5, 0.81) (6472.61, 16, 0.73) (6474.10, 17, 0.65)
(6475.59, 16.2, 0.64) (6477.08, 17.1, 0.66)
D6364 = 16.9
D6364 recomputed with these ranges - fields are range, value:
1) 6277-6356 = 17.1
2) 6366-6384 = 17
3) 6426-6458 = 16.7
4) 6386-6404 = 16.7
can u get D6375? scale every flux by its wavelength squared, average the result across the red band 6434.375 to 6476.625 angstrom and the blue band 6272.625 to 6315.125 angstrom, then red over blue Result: 1.02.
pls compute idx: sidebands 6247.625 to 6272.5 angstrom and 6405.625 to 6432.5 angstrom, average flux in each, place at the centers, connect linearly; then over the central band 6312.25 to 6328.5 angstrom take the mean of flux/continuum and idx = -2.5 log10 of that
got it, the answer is -0.02 mag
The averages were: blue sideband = 17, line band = 17.2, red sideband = 16.7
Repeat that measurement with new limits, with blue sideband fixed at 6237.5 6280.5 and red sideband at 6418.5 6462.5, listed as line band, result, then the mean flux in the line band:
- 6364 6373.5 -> -0.004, 16.9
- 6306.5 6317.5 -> 0.006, 16.9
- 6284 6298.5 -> 0.013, 16.9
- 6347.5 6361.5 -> -0.009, 17.1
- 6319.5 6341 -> -0.005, 17.1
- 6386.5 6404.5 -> 0.007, 16.7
